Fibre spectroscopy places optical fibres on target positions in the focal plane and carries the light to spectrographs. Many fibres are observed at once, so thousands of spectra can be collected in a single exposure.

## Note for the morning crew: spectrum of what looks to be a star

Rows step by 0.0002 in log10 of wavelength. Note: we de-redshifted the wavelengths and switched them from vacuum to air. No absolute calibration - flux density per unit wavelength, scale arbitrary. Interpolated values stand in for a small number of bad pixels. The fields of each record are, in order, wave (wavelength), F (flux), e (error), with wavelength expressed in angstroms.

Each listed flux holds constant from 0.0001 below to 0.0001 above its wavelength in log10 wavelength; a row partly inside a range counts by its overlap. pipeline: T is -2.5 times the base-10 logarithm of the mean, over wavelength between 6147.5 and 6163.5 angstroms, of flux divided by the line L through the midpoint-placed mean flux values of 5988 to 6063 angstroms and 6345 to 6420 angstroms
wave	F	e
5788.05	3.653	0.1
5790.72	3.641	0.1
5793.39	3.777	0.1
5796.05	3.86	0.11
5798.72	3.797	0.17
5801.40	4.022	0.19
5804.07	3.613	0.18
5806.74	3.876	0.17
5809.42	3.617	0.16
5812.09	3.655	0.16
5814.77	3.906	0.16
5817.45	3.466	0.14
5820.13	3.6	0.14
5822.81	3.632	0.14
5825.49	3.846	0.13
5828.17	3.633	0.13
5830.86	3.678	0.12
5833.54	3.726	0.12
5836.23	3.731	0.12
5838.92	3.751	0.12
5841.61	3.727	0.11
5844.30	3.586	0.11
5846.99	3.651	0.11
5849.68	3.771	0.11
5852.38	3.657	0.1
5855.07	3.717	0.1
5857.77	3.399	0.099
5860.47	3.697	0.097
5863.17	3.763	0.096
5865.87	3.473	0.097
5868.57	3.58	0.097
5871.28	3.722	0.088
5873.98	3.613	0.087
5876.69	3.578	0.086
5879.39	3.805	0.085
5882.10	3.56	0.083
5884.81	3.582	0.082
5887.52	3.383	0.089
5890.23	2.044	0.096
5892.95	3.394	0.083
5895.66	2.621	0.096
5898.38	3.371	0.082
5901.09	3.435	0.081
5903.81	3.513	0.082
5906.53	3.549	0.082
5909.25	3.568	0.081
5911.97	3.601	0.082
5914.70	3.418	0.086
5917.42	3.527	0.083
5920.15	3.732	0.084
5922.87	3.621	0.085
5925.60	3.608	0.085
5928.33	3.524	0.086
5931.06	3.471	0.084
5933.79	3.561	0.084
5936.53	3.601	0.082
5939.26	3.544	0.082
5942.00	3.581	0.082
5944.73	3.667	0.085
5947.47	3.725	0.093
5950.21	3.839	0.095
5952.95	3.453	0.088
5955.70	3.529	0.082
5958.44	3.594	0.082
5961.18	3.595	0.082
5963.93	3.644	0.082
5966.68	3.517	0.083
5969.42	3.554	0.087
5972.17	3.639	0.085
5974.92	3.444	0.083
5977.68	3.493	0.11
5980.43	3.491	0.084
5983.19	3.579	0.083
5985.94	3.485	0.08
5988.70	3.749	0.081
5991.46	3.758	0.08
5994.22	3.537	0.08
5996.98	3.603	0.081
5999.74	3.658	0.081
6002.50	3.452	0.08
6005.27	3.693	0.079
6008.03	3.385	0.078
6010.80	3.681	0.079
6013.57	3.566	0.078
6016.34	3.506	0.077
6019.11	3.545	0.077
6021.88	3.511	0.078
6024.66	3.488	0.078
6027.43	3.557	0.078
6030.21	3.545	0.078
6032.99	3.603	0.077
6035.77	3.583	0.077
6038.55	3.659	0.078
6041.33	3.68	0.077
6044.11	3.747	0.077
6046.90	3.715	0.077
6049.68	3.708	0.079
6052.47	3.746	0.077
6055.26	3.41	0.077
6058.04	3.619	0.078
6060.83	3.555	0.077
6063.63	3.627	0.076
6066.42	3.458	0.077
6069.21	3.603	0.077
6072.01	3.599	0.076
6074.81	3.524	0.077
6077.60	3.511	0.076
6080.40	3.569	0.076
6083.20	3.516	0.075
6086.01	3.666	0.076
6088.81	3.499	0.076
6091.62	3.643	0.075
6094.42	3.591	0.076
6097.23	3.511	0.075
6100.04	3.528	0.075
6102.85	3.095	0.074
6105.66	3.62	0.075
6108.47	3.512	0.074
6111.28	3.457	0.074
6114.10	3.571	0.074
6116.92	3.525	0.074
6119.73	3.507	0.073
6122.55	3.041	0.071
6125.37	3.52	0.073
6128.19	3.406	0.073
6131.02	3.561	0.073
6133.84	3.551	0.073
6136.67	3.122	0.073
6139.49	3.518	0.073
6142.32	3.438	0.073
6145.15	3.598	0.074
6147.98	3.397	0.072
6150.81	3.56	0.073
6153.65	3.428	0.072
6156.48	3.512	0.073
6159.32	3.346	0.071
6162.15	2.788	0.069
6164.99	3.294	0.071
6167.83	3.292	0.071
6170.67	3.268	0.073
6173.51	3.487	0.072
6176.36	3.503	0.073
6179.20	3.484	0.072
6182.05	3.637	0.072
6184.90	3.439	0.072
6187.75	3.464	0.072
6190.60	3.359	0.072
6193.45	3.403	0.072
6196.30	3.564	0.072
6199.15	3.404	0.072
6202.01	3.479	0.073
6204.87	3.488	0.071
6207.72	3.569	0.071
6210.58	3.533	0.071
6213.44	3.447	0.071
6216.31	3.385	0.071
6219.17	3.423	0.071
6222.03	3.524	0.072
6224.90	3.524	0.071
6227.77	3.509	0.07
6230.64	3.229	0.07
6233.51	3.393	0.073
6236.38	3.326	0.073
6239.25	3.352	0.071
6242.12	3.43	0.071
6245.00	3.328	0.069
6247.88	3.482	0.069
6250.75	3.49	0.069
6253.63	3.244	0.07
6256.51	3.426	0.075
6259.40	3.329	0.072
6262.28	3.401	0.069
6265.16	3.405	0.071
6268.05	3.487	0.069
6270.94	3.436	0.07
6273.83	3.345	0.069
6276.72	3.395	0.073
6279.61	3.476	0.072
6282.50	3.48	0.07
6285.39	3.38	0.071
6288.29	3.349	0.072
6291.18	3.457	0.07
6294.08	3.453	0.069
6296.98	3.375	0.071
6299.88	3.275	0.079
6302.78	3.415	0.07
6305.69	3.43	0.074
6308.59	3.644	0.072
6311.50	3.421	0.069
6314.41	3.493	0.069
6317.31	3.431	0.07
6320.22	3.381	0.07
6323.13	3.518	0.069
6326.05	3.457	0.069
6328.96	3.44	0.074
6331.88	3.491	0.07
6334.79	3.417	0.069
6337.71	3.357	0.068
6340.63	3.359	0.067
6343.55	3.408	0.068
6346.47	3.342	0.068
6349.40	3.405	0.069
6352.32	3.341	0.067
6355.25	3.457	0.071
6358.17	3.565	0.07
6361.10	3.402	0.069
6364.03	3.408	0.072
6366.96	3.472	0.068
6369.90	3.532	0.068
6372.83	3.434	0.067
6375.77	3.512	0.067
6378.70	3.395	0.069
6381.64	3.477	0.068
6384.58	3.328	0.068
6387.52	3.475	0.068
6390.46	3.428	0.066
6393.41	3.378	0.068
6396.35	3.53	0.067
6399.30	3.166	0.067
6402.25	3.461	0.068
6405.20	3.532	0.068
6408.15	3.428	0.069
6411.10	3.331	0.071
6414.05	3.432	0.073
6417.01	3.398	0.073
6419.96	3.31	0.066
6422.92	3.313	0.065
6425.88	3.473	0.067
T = 0.06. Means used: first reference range 3.6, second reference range 3.42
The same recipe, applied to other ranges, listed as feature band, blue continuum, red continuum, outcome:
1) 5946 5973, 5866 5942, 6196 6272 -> -0.05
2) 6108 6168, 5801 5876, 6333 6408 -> 0.04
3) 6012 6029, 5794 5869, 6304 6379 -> 0.02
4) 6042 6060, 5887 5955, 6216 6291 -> -0.07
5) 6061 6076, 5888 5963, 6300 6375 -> -0.03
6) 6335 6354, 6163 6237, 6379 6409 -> 0.02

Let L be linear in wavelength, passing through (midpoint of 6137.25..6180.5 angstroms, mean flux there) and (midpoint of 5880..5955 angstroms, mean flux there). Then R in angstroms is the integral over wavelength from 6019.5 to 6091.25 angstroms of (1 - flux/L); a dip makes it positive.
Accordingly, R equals -3.5 angstroms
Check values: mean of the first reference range 3.47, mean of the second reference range 3.39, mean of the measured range 3.59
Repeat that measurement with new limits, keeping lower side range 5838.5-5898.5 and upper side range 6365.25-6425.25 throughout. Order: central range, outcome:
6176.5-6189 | -0.2 angstroms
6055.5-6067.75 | -0.3 angstroms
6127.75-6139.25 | 0.1 angstroms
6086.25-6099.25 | -0.4 angstroms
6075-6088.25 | -0.4 angstroms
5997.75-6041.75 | -1.2 angstroms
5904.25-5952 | -1.5 angstroms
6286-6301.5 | 0.2 angstroms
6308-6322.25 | -0.2 angstroms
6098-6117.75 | -0.1 angstroms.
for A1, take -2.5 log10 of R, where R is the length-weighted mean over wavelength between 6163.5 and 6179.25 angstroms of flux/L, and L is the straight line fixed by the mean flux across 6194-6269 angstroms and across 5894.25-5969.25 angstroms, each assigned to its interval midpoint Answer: 0.02 mag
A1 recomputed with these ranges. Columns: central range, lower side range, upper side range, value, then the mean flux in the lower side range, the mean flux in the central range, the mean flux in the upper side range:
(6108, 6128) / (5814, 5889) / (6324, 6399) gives 0.03 mag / 3.65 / 3.44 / 3.43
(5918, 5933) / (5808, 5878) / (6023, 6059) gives 0.02 mag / 3.66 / 3.59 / 3.62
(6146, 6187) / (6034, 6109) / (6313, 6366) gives 0.04 mag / 3.57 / 3.39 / 3.43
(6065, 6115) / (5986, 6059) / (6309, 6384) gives 0.01 mag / 3.6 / 3.53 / 3.44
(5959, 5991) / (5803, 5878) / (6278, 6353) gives 0.01 mag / 3.67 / 3.57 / 3.42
